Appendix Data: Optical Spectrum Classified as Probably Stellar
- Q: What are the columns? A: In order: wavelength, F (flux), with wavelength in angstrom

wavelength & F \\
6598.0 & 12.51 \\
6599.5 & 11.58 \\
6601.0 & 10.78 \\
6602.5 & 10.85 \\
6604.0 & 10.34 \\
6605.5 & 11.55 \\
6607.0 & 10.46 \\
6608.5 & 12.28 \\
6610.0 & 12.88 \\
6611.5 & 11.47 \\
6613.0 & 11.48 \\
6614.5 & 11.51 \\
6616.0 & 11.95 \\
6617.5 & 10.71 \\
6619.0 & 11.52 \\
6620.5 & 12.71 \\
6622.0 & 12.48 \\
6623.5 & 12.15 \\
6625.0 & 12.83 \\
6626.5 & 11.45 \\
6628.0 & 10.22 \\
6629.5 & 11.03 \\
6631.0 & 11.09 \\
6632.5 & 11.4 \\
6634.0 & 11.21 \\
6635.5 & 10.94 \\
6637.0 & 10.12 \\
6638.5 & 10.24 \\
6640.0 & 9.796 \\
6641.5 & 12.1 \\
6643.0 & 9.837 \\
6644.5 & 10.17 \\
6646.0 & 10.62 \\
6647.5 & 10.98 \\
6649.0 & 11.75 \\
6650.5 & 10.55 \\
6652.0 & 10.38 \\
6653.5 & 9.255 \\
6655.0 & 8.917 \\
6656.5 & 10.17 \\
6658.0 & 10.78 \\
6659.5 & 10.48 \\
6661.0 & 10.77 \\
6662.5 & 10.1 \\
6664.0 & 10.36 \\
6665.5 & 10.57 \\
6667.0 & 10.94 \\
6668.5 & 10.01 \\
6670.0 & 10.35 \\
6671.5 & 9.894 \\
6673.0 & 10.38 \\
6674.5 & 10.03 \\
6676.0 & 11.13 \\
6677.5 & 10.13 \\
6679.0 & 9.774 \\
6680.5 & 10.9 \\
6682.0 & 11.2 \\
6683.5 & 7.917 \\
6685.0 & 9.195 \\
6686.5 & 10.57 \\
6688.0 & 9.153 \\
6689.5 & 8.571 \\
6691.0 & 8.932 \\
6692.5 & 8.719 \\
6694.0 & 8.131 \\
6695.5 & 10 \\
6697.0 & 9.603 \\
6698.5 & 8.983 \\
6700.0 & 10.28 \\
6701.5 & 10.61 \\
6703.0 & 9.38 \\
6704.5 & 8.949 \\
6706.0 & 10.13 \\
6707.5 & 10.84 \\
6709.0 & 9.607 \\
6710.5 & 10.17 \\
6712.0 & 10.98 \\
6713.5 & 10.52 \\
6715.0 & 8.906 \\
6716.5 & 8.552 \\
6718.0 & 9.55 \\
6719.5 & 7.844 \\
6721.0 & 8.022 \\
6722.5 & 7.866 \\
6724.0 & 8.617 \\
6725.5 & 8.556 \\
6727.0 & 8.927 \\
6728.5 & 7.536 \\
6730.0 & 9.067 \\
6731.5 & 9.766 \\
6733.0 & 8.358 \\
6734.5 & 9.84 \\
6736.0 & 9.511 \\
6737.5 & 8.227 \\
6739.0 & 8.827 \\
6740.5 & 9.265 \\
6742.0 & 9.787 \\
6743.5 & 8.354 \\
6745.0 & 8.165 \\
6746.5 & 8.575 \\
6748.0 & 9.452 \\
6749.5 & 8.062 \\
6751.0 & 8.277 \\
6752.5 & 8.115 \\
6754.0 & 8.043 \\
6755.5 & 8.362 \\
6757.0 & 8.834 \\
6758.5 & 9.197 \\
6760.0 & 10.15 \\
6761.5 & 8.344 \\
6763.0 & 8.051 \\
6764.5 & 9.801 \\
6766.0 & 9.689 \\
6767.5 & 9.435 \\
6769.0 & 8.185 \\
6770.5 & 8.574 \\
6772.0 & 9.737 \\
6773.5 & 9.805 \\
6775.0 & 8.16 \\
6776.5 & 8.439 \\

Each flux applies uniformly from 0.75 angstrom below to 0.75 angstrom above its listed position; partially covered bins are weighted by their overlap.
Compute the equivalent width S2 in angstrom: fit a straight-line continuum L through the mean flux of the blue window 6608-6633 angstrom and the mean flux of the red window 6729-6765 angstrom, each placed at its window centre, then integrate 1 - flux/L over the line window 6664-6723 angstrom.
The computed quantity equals 2.1 angstrom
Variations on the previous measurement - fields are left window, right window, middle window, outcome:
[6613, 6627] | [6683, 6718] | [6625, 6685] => 2.1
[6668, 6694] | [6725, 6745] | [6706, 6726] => -0.1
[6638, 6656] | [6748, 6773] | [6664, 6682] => -0.7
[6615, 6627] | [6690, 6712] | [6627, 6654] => 1.7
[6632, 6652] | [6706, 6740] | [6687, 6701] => 0.7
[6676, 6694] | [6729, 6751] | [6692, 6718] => -1.0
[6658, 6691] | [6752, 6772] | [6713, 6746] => 1.8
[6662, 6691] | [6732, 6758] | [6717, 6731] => 1.0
